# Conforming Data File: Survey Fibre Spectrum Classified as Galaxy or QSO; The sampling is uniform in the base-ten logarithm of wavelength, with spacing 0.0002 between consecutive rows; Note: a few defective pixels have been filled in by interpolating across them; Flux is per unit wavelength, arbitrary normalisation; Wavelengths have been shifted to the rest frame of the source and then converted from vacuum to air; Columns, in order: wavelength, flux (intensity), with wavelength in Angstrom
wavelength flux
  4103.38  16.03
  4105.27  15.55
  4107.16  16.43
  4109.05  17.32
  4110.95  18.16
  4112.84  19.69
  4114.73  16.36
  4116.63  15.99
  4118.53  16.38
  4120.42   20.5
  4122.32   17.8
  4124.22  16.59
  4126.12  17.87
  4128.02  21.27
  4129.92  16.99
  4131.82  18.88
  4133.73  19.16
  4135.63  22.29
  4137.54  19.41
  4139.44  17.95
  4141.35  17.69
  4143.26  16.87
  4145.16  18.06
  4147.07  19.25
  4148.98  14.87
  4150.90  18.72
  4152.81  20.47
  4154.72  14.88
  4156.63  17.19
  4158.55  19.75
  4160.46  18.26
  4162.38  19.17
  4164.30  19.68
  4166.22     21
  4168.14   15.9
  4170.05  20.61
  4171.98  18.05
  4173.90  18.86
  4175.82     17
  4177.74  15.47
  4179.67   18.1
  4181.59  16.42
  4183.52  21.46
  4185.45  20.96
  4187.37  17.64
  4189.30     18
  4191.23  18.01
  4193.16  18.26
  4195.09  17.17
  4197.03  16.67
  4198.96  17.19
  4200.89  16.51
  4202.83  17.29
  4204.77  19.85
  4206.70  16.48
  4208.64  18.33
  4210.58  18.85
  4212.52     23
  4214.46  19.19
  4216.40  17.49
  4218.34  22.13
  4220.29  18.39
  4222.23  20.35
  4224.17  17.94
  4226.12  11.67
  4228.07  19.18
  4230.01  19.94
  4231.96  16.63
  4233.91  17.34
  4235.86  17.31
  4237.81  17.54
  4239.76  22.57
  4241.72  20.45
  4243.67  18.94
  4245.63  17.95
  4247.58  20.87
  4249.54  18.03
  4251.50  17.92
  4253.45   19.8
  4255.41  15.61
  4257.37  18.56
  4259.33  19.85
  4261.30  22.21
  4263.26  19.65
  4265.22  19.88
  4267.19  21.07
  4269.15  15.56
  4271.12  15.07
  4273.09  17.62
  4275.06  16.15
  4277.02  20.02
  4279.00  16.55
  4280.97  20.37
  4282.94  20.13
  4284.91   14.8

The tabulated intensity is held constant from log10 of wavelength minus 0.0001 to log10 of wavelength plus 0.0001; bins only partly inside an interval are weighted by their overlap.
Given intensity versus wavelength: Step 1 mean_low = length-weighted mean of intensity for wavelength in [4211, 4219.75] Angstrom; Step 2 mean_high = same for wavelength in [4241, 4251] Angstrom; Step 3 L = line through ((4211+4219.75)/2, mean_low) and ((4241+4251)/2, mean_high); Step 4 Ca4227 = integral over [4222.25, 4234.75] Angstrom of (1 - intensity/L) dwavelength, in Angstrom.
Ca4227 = 1.5 Angstrom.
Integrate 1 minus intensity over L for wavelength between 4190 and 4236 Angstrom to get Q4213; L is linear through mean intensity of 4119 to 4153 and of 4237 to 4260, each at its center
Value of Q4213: 1.7 Angstrom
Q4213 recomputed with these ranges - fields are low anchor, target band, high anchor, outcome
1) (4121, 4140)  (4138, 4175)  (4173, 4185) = 0.2 Angstrom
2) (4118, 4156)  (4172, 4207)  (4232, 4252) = 1.3 Angstrom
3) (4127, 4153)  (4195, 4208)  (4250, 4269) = 1.1 Angstrom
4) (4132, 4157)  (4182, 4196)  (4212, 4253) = -0.1 Angstrom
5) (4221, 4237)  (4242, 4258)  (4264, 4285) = -0.7 Angstrom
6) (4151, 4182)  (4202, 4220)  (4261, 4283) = -0.8 Angstrom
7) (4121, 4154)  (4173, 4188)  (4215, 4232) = 0.1 Angstrom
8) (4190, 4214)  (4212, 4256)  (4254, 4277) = -1.0 Angstrom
